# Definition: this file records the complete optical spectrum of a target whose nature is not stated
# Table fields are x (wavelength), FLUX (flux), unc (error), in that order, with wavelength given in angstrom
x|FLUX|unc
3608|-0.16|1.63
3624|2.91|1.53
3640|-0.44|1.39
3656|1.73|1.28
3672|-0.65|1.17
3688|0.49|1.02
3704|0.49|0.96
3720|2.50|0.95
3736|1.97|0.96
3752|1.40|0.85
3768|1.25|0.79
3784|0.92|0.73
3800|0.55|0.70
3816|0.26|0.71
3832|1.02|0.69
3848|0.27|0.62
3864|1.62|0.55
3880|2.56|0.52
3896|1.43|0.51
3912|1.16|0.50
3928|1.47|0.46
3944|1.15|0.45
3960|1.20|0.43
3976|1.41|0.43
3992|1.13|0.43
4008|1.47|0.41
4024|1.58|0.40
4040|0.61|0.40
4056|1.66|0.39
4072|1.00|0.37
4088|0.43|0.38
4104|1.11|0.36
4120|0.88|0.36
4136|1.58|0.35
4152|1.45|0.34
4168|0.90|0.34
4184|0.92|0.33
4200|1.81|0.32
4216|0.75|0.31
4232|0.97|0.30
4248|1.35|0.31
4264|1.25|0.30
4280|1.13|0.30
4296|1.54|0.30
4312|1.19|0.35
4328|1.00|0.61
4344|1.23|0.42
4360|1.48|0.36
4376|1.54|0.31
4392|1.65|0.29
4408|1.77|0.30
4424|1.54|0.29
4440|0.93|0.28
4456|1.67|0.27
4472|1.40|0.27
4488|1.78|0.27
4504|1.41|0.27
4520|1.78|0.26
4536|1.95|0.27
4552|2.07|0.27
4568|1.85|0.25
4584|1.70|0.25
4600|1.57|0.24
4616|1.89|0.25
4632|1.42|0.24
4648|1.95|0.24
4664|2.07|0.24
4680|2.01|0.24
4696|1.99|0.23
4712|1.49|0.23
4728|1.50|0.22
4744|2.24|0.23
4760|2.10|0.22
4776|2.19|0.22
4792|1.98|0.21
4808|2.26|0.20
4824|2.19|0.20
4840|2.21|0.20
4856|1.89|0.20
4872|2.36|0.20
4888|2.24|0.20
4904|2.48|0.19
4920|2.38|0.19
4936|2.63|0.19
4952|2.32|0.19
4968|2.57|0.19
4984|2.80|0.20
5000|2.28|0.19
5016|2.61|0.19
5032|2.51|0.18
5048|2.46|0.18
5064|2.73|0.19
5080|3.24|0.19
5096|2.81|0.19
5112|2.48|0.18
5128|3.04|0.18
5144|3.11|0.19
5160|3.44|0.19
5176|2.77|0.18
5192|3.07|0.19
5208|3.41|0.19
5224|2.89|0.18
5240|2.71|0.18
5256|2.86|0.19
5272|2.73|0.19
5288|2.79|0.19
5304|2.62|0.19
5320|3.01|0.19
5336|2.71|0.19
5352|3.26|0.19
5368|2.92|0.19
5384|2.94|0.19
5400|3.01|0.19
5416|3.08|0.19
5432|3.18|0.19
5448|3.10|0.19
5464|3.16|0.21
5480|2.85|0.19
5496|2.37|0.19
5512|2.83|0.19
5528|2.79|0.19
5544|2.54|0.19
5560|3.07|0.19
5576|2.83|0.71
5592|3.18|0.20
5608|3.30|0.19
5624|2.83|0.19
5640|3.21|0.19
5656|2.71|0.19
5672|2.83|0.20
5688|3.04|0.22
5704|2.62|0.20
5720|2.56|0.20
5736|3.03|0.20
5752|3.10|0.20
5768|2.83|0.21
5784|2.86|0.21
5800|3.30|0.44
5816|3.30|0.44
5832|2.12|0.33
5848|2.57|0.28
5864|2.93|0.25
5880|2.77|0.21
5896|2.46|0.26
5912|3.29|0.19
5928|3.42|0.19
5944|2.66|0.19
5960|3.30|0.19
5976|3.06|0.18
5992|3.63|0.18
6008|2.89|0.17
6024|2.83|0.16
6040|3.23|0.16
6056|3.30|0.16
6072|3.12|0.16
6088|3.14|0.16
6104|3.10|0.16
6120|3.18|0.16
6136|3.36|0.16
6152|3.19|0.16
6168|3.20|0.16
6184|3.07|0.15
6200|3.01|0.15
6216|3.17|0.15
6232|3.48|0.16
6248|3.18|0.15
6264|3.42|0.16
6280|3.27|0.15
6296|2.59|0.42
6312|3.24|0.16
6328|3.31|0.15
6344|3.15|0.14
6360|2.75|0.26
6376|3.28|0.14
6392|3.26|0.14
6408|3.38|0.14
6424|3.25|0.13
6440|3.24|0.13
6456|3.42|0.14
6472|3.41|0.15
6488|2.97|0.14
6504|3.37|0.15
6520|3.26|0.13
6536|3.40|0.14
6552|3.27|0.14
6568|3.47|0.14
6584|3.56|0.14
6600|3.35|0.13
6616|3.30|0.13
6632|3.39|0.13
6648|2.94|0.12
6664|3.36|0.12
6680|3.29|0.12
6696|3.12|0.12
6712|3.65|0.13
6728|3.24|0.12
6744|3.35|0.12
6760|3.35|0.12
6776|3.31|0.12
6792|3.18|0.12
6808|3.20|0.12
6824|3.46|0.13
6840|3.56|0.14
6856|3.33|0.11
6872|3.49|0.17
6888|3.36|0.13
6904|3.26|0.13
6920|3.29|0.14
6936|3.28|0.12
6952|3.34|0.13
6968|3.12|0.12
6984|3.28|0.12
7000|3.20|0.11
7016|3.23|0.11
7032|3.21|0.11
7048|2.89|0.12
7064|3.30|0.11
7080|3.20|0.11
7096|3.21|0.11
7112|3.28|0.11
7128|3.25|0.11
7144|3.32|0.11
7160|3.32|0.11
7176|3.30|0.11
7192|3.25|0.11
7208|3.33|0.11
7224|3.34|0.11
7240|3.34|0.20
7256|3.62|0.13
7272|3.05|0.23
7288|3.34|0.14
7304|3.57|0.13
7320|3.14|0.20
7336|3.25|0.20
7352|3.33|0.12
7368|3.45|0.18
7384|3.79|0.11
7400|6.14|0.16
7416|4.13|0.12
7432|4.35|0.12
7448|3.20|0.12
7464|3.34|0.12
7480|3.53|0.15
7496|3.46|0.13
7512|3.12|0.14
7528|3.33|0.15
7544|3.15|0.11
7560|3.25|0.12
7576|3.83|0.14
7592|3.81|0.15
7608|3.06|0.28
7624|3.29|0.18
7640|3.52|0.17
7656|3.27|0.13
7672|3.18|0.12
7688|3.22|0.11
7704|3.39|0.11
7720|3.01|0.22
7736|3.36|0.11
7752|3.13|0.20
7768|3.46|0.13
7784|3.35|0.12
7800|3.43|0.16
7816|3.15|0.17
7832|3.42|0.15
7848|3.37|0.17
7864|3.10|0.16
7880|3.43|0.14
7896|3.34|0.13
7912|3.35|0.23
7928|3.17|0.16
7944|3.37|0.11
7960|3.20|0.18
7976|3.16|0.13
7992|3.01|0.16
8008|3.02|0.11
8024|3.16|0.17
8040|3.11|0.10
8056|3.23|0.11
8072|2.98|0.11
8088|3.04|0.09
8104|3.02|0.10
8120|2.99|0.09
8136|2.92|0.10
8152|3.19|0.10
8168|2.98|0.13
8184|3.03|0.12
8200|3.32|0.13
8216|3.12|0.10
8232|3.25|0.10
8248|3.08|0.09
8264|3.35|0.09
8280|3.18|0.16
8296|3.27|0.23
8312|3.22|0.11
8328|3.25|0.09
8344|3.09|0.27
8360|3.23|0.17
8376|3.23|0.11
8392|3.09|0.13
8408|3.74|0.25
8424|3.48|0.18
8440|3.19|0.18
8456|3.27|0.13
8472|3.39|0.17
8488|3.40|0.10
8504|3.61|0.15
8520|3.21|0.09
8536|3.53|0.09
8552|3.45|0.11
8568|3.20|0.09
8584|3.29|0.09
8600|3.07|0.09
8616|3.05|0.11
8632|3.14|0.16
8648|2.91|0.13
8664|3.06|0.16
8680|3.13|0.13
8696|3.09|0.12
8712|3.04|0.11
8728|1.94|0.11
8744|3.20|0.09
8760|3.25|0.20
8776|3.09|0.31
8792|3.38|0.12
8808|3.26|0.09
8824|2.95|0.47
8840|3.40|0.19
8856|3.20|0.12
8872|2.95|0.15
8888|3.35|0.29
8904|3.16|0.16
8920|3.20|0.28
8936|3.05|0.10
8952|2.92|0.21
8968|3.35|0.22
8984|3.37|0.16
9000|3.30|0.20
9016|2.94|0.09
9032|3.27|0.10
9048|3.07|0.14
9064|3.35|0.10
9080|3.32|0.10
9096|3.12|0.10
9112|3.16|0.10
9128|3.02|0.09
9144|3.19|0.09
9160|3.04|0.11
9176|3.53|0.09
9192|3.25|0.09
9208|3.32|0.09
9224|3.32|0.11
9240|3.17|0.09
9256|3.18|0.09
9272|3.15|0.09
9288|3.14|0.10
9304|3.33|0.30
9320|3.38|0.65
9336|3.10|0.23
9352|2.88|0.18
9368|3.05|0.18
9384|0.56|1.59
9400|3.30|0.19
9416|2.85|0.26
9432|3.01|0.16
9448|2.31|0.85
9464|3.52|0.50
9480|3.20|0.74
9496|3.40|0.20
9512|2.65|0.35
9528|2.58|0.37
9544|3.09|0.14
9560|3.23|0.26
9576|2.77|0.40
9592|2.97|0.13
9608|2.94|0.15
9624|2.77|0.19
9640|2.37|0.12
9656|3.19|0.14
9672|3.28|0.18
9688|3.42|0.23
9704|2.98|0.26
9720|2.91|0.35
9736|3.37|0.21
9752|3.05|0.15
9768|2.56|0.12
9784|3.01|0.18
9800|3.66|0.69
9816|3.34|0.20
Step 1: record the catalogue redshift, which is 0.127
